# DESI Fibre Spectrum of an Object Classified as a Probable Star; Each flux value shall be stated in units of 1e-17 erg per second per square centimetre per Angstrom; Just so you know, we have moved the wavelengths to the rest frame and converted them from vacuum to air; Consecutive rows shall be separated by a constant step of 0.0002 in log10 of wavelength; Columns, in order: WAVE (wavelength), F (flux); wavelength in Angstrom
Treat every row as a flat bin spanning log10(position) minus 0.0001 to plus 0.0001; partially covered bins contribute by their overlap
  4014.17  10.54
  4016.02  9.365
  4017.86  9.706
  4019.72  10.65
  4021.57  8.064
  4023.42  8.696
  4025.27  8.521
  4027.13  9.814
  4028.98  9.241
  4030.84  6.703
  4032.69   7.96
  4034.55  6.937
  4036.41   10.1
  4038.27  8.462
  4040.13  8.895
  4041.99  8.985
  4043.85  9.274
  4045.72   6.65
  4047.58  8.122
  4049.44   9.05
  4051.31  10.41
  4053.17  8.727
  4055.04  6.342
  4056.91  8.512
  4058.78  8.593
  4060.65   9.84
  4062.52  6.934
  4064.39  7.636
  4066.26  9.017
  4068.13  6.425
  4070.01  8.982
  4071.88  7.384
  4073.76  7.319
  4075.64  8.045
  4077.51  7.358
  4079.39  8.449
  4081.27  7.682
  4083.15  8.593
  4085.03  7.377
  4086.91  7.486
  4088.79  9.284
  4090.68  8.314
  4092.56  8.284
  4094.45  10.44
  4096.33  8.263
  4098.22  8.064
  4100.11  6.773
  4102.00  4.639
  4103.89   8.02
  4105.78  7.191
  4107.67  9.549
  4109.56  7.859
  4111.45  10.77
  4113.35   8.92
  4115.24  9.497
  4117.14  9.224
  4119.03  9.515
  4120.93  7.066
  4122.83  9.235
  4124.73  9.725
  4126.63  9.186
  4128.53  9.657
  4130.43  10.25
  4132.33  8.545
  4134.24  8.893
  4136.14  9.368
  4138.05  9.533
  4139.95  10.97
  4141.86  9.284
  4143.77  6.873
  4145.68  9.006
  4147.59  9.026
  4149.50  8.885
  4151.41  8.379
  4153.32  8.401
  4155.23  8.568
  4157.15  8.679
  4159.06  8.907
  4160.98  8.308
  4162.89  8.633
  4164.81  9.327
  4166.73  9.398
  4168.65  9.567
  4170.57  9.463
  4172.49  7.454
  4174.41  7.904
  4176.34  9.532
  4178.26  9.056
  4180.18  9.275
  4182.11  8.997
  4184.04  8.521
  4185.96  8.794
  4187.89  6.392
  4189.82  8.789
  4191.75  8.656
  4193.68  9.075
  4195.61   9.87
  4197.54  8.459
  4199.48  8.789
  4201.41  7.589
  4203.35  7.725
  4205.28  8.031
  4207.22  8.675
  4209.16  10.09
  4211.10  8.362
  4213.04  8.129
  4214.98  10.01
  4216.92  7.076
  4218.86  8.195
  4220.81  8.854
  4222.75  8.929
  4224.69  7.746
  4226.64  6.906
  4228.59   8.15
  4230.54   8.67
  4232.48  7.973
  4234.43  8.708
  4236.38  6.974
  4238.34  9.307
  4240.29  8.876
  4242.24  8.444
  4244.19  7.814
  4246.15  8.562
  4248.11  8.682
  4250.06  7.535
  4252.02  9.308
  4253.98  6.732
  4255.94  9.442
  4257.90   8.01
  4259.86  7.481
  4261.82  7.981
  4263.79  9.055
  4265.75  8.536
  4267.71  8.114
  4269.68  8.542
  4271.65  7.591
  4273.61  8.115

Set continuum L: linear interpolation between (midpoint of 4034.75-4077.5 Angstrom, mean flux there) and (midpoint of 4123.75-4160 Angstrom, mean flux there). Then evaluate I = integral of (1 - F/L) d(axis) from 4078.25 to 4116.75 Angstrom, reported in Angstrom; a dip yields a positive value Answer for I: 1.7 Angstrom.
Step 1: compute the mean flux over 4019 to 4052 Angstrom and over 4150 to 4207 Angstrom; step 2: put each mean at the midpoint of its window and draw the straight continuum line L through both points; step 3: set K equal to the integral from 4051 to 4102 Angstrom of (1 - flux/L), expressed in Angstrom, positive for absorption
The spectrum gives 3.5 Angstrom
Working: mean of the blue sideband 8.67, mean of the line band 8.07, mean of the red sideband 8.64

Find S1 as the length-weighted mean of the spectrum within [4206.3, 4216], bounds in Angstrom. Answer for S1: 9.04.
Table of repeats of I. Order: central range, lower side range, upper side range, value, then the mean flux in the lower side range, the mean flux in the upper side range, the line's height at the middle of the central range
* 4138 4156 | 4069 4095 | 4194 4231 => -1.2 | 8.17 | 8.44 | 8.31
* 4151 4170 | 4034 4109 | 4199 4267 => -1.4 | 8.16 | 8.32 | 8.25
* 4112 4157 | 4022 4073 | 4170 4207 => -3.1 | 8.37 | 8.54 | 8.47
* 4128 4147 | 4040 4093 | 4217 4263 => -2.4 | 8.19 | 8.21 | 8.2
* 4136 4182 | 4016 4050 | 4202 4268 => -2.4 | 8.67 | 8.32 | 8.46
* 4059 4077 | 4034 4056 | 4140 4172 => 1.3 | 8.52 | 8.84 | 8.59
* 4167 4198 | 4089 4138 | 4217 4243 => -1.2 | 8.71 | 8.24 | 8.44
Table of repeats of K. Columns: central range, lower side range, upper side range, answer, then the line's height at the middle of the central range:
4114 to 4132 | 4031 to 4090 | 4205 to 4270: -2.13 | 8.25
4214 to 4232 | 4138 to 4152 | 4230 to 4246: 0.38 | 8.45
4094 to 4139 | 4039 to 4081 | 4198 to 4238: -2.71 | 8.24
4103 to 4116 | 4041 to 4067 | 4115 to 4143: 0.37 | 9.08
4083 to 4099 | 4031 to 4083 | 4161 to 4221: -0.25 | 8.32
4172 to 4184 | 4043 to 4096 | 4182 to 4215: -0.33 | 8.51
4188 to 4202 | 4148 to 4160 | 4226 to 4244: -0.32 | 8.44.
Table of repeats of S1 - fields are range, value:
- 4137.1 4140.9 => 10.3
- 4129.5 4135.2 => 9.23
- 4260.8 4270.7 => 8.44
